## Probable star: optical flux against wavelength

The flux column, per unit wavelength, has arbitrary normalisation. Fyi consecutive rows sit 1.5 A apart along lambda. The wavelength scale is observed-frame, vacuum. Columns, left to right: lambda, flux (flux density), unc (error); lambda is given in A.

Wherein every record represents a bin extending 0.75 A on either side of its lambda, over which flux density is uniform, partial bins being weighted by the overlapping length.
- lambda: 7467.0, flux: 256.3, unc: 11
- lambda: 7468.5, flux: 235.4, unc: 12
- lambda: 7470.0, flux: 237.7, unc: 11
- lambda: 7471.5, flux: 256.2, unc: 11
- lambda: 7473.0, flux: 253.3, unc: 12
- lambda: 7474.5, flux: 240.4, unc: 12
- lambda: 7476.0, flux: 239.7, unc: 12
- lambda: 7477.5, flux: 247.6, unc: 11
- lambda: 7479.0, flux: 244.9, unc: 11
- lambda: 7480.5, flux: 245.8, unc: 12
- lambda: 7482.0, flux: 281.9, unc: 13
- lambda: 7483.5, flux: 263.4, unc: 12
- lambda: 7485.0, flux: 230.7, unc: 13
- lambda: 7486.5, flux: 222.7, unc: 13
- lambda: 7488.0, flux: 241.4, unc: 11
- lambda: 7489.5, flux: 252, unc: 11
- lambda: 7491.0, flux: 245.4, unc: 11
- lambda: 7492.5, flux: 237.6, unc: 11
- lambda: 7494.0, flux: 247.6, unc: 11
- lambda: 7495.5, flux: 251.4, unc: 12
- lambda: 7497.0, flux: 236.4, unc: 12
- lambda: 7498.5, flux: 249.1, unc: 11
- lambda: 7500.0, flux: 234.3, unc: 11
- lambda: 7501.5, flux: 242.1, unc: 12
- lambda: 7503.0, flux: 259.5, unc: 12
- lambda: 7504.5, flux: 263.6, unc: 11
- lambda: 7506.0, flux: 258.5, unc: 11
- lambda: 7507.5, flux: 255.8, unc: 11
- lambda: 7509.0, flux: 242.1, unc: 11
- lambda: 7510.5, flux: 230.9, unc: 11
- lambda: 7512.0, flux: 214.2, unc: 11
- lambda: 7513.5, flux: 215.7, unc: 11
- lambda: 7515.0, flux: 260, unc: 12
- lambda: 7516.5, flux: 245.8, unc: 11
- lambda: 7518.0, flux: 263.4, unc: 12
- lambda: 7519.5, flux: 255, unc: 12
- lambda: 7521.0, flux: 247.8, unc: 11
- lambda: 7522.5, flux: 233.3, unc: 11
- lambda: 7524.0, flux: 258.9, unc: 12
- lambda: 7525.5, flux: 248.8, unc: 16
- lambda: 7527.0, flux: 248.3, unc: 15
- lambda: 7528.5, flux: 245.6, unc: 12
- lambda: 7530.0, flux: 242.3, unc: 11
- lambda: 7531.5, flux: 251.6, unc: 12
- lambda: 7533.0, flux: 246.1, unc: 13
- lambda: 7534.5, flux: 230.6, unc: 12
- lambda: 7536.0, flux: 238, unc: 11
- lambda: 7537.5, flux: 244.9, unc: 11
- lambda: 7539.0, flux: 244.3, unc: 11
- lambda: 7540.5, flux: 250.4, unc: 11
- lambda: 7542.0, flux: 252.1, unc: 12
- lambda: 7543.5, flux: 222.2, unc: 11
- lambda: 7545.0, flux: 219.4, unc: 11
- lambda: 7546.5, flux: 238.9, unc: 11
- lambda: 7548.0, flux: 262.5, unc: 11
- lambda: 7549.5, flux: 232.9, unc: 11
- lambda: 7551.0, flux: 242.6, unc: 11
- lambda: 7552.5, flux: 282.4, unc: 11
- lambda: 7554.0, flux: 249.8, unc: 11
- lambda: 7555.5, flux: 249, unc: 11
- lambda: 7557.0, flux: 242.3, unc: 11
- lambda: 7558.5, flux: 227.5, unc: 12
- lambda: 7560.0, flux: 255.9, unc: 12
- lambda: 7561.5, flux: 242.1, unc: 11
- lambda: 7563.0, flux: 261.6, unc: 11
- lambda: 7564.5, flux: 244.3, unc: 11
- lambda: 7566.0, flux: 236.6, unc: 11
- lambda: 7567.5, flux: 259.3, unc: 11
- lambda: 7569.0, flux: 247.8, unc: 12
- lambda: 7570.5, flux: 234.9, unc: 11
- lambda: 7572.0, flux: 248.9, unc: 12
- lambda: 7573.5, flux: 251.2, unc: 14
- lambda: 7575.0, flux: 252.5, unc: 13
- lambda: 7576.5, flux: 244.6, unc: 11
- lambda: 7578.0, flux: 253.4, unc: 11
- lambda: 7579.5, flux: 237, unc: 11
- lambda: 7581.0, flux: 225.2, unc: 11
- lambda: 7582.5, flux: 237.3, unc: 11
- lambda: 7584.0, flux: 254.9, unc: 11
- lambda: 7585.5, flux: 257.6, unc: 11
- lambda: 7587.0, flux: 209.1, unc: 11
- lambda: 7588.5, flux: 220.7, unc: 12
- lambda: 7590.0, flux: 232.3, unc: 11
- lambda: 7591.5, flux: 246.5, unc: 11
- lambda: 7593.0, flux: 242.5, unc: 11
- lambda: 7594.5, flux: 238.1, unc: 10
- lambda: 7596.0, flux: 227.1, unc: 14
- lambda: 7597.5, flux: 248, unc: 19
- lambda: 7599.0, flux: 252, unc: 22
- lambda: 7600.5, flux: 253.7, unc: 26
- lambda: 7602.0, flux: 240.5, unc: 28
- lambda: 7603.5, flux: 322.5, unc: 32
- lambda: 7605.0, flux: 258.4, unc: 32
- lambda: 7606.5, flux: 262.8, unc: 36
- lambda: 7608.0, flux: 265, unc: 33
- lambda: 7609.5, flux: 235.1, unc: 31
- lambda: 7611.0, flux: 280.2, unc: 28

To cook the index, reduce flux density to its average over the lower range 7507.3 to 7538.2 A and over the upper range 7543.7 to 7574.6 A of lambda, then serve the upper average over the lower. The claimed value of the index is 1.01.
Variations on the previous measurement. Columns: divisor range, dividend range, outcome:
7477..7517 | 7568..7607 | 1.00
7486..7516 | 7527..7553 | 1.00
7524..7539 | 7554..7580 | 1.01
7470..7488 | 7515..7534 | 1.01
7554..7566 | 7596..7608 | 1.06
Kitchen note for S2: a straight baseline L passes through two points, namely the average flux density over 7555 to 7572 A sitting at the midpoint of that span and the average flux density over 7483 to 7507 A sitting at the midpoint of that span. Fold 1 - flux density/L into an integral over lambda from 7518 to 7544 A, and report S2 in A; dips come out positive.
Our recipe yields 0.0 A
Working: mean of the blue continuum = 246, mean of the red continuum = 246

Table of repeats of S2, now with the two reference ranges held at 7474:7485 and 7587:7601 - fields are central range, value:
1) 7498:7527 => 0.1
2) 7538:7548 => 0.2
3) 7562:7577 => -0.5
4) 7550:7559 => -0.2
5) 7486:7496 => 0.3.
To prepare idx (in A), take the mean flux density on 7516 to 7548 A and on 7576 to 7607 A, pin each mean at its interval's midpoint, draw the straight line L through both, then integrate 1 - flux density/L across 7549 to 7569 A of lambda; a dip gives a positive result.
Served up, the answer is -0.26 A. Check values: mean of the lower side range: 245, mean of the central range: 248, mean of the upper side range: 246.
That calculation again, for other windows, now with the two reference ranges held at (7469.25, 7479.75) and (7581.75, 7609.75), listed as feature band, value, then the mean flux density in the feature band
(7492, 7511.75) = 0.0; 246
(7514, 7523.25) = -0.1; 250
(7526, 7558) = 0.3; 244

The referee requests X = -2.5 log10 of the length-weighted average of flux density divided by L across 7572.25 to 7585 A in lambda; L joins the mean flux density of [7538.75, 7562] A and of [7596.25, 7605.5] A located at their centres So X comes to 0.038 mag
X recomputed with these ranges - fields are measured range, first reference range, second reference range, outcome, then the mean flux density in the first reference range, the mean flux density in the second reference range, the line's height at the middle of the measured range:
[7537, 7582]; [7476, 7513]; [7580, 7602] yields -0.02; 245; 239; 241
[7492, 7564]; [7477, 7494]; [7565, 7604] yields 0.00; 247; 245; 246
